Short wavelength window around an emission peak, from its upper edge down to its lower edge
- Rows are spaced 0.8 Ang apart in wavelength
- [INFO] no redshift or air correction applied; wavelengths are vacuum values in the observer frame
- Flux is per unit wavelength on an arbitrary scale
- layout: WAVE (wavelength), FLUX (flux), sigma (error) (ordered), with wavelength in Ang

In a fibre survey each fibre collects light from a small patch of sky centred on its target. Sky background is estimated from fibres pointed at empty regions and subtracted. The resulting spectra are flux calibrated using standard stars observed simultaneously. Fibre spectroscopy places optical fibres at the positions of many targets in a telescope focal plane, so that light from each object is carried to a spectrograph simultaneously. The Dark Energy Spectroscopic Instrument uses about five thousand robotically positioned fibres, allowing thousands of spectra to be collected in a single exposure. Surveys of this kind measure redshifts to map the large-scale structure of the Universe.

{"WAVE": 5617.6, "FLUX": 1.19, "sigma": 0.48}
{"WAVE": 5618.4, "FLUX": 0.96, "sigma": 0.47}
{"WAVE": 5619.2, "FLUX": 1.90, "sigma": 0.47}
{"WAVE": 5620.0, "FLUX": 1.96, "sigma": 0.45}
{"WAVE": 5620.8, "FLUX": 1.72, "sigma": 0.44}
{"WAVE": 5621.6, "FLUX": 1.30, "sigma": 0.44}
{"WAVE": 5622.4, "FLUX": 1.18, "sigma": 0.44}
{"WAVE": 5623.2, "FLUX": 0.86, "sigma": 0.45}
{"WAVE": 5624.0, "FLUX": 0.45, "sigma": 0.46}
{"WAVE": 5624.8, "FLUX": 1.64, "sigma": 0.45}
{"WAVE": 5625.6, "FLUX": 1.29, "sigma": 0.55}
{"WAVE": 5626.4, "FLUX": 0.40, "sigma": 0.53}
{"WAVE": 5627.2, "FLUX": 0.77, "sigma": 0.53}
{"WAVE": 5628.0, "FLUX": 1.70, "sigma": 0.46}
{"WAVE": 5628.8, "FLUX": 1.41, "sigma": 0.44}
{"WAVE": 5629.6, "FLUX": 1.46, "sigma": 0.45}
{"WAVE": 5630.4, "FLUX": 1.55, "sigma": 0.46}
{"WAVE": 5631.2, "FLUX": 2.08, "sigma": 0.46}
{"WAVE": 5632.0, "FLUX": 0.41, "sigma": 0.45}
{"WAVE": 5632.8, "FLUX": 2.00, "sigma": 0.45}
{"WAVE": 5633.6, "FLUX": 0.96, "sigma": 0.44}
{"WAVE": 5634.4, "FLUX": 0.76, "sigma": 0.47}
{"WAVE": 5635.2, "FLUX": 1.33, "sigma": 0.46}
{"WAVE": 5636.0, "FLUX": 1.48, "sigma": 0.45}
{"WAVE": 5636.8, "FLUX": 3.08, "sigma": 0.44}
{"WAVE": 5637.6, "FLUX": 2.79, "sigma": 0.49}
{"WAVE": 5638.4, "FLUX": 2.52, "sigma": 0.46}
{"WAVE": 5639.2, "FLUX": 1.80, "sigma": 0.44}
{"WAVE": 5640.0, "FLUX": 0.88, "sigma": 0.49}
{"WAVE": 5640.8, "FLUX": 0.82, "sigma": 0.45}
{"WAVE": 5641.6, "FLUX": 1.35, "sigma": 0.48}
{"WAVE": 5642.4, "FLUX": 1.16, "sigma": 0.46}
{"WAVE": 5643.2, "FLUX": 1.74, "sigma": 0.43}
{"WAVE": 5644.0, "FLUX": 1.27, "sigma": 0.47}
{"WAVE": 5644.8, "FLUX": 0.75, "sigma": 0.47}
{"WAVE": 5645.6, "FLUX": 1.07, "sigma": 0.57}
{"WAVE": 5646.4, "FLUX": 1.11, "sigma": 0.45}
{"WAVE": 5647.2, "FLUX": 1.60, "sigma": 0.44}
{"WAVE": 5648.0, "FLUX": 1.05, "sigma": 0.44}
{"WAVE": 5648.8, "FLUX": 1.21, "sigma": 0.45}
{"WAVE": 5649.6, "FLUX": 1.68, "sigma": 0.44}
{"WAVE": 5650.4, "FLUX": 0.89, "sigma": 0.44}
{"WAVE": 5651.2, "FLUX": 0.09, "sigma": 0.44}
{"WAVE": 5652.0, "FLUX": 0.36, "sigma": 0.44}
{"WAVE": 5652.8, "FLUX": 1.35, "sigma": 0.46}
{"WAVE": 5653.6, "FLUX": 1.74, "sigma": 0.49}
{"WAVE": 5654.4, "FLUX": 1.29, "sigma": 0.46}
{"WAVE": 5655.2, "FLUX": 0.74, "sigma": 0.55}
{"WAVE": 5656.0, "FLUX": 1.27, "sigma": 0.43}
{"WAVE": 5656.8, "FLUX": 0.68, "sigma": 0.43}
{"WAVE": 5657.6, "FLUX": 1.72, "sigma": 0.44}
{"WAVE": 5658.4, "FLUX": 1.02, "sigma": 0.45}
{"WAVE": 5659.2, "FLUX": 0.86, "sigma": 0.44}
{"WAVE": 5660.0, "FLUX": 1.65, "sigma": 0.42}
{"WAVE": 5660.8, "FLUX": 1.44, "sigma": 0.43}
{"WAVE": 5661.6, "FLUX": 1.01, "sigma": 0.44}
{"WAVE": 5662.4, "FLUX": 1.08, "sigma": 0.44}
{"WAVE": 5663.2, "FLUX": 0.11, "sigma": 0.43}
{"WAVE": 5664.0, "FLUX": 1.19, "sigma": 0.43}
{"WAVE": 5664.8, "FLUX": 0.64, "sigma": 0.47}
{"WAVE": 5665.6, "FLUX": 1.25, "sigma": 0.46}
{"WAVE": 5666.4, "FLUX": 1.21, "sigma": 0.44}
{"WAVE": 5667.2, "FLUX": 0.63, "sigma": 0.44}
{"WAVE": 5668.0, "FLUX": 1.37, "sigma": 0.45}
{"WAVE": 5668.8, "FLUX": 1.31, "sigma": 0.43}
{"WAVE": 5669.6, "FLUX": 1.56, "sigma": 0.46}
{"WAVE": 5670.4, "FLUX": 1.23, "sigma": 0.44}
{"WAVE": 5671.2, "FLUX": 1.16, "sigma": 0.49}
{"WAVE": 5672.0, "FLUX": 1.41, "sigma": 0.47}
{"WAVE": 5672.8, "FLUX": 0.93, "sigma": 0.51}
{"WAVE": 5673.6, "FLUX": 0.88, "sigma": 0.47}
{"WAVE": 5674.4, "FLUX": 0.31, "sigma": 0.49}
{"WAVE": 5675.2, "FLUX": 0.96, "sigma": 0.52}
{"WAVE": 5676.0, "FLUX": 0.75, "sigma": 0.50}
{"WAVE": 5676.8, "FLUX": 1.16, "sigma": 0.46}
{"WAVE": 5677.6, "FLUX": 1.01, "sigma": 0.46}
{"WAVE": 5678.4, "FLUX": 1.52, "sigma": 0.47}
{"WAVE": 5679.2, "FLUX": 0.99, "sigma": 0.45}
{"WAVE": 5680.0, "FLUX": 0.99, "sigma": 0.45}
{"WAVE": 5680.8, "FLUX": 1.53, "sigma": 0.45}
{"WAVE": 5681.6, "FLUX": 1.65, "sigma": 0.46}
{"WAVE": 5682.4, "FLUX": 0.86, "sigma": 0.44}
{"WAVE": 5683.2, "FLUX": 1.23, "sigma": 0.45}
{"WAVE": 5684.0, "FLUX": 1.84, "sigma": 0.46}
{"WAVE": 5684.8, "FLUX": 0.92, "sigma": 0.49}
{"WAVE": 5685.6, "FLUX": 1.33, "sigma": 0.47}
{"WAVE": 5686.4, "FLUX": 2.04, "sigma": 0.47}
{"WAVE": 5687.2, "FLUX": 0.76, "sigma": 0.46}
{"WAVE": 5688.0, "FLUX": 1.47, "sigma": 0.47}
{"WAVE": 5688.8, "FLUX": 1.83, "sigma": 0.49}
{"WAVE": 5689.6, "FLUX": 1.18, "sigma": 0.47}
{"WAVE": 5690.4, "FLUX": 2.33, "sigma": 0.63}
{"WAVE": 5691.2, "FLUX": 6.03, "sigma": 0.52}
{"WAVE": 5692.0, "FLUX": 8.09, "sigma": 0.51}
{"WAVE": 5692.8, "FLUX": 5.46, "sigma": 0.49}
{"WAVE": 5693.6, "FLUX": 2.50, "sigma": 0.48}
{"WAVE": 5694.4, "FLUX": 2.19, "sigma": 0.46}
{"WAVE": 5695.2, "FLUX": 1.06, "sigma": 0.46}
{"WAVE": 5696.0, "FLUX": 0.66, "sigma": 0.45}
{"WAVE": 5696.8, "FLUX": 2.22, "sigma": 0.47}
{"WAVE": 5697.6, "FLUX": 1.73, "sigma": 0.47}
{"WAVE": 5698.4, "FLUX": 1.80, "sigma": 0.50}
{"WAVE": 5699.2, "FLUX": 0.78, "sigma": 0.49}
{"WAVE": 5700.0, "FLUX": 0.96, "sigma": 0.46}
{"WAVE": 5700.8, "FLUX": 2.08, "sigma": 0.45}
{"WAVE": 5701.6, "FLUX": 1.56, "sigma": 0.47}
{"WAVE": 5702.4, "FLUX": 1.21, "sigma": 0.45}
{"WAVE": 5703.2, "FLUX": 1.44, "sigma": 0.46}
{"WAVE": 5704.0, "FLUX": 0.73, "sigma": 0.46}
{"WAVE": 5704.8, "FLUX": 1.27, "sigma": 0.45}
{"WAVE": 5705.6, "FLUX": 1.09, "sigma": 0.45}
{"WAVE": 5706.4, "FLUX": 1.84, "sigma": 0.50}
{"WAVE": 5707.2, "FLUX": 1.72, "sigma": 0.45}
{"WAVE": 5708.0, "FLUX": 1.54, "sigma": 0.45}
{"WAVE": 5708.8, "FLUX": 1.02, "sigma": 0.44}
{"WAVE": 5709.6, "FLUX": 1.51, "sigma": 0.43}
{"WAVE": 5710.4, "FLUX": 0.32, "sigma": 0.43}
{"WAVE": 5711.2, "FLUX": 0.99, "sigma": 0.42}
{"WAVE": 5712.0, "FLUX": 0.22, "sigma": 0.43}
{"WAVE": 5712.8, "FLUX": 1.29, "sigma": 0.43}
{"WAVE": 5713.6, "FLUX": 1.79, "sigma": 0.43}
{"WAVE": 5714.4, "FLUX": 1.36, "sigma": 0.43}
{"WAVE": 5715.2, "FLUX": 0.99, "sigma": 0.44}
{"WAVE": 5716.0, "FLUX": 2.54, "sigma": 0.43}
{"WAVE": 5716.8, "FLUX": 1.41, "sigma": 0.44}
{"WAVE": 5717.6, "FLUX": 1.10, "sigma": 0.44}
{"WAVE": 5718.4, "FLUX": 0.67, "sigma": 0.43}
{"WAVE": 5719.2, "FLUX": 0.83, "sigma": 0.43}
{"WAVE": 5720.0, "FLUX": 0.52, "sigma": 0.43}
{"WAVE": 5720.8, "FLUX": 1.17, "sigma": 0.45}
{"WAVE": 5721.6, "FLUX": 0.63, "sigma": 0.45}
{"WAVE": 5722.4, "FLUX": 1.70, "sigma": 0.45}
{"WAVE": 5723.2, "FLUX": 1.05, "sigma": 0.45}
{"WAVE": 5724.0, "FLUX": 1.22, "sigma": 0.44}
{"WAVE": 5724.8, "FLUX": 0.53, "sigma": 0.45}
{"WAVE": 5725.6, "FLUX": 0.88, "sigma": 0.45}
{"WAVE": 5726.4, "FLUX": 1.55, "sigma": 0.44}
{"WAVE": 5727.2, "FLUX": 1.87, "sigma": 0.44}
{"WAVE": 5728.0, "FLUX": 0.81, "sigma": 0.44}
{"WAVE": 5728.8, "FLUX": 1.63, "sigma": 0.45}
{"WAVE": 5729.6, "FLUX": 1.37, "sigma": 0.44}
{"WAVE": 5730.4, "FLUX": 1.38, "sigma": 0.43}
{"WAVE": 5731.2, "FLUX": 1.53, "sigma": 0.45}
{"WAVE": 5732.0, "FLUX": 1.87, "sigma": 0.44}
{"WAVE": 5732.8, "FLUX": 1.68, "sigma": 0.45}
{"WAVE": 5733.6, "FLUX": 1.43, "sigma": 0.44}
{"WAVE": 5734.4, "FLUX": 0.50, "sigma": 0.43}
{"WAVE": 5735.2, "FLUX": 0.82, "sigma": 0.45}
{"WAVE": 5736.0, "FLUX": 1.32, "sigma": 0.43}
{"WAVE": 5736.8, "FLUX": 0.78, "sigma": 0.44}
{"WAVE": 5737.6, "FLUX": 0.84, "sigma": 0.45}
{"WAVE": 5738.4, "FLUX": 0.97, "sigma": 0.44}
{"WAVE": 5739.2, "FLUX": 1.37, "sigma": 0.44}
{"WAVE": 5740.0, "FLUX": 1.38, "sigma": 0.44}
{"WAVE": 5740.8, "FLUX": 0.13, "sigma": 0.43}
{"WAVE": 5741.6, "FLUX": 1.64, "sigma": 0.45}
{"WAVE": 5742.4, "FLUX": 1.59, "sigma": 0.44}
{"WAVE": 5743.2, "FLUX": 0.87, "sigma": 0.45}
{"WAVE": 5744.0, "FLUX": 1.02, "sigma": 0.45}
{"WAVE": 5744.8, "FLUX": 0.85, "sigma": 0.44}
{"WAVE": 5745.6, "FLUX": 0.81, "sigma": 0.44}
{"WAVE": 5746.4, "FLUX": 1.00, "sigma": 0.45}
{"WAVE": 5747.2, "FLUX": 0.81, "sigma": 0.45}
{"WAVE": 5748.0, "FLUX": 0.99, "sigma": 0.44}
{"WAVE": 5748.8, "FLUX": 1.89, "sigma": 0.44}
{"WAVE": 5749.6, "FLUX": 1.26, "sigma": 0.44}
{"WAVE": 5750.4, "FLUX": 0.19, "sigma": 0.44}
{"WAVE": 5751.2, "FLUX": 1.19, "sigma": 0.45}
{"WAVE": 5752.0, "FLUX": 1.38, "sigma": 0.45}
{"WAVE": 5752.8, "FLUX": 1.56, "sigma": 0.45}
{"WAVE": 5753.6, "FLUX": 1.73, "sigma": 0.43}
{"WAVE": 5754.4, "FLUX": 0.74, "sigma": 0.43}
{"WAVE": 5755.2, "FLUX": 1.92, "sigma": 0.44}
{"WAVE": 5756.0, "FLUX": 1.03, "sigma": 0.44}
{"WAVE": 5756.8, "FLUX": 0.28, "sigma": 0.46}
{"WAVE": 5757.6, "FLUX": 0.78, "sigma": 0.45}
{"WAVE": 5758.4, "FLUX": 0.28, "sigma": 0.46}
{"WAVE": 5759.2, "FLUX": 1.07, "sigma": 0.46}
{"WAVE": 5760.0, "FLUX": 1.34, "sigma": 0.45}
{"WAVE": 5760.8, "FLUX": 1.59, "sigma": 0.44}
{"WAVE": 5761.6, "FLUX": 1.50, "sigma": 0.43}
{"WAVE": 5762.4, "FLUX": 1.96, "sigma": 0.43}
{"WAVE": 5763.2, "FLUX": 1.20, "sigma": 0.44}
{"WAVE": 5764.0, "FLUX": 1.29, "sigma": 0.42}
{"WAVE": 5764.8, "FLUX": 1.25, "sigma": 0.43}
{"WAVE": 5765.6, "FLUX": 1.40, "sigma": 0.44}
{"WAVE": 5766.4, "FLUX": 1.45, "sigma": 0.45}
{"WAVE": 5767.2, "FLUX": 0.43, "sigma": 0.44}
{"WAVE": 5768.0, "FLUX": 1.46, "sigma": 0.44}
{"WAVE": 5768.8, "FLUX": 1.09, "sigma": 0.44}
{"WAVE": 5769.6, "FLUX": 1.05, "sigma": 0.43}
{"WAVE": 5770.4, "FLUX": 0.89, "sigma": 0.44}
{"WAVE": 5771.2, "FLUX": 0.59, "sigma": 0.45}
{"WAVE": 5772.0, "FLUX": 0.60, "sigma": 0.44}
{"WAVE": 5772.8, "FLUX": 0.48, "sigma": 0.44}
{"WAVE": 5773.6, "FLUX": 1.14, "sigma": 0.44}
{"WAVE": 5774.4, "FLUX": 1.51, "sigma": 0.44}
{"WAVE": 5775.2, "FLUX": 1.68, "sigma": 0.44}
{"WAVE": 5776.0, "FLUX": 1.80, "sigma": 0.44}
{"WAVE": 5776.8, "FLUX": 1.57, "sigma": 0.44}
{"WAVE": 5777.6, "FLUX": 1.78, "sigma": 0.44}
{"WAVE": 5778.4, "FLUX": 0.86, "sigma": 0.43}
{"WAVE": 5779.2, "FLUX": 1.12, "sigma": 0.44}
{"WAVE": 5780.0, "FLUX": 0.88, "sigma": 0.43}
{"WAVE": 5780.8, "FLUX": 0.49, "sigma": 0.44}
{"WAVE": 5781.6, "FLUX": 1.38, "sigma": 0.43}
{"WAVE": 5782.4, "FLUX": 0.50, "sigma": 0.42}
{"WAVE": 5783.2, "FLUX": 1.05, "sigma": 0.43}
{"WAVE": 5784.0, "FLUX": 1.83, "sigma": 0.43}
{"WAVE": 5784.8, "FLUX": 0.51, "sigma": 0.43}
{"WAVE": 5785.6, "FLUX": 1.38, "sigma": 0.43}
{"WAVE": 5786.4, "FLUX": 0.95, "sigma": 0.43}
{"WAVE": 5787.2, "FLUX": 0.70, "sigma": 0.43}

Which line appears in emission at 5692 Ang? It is [O III] 5007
